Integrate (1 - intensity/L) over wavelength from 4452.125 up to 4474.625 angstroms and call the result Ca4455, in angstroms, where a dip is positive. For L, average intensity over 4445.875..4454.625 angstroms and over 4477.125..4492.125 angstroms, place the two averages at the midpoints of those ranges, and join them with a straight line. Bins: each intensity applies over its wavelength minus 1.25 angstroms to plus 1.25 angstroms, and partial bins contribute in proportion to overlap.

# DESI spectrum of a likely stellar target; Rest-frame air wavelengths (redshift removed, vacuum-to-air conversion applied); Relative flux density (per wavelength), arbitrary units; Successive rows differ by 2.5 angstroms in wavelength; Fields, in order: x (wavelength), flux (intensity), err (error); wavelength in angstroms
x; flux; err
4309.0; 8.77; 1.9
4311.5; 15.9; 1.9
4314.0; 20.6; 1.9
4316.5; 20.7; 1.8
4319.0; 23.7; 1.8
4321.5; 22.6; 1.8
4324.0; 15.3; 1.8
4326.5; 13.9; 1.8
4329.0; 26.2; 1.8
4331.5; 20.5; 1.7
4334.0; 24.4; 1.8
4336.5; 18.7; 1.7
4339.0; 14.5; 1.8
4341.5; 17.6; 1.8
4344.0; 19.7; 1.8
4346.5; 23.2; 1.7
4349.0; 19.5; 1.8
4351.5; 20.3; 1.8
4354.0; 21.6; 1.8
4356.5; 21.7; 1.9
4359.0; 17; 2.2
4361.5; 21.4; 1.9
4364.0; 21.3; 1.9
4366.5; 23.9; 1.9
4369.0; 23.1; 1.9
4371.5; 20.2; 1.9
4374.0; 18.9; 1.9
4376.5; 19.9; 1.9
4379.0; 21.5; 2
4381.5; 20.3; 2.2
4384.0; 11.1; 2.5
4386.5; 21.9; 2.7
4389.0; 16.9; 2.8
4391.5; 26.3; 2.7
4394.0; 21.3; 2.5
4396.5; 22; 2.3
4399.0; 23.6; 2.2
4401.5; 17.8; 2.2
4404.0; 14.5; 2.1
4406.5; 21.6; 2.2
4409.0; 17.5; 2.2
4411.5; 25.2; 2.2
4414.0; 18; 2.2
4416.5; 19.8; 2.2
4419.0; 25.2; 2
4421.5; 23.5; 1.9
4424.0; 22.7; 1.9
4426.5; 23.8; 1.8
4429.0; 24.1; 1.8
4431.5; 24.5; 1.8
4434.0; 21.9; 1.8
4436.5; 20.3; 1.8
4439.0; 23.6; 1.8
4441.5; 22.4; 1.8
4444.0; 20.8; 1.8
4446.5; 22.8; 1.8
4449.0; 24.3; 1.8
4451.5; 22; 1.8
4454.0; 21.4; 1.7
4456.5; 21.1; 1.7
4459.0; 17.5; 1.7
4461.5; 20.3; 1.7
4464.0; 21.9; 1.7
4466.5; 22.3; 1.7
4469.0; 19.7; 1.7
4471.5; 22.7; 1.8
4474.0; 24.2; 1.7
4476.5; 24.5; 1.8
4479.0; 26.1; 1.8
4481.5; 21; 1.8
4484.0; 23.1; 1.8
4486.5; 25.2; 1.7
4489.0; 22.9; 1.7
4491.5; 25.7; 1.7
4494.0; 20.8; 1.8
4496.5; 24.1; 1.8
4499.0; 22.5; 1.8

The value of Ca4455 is 1.95 angstroms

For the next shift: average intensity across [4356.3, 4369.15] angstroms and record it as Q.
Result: 21.2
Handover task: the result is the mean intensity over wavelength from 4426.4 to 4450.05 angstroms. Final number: 22.8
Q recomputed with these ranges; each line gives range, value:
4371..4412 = 19.9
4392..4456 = 21.8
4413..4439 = 22.5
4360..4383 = 21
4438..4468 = 21.7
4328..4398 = 20.5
